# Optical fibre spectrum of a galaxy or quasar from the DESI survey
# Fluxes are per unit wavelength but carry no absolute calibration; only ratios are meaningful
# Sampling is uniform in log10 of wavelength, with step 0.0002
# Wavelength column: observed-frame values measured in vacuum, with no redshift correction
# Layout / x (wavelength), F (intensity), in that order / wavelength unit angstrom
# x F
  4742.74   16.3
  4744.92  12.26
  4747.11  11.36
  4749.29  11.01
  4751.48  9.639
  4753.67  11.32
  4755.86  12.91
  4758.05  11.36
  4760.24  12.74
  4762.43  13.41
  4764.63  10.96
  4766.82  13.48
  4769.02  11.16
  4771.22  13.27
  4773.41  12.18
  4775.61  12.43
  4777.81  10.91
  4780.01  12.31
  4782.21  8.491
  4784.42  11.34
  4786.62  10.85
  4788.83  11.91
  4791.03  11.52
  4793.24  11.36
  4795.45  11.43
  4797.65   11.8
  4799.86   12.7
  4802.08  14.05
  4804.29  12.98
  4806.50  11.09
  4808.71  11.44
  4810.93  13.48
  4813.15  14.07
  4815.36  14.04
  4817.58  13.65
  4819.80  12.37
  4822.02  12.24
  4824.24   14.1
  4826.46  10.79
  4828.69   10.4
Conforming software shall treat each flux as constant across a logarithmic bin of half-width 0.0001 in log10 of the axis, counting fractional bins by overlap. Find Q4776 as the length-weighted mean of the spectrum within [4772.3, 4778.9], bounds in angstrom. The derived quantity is 11.9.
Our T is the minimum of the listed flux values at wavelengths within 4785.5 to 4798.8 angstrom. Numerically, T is 10.85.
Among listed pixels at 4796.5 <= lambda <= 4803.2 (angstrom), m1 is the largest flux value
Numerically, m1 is 14.05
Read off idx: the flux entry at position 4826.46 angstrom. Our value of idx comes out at 10.79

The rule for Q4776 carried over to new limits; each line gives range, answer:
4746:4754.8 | 10.8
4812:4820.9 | 13.5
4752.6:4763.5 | 12.4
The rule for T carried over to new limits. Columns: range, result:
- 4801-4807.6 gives 11.09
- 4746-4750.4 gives 11.01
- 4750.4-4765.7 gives 9.639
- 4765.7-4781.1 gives 10.91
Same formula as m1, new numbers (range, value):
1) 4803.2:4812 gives 13.48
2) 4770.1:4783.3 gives 13.27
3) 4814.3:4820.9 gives 14.04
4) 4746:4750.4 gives 11.36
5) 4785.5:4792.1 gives 11.91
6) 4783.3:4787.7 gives 11.34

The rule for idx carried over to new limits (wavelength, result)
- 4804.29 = 12.98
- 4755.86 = 12.91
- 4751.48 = 9.639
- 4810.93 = 13.48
